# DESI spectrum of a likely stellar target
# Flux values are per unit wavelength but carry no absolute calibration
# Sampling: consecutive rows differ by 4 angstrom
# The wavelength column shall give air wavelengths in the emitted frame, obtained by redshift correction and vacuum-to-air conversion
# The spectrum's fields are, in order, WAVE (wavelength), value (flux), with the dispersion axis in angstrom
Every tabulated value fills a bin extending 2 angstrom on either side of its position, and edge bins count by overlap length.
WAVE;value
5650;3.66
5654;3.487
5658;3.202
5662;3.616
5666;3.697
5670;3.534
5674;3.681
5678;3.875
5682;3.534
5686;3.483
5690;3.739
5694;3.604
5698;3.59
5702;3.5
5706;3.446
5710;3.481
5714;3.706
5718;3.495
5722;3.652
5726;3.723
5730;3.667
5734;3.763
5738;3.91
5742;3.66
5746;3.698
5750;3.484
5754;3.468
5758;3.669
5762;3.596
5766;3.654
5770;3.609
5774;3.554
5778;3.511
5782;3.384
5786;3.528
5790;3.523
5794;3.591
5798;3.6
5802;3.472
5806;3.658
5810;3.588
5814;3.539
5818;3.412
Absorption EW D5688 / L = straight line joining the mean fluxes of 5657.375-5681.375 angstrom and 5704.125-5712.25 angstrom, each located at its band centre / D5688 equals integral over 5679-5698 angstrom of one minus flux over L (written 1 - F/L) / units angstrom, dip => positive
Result -0.3 angstrom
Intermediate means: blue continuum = 3.62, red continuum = 3.47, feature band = 3.61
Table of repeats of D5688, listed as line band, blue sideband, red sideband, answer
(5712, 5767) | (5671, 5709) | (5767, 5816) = -1.2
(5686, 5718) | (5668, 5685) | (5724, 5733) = 0.9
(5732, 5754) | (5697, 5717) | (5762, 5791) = -0.9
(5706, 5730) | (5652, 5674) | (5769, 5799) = -0.5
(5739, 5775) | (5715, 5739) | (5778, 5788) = -0.4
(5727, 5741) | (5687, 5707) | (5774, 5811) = -0.8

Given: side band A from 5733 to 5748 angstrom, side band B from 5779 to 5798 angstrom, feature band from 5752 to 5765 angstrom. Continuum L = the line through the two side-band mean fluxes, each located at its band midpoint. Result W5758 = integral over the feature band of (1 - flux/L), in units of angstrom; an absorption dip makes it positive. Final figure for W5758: 0.3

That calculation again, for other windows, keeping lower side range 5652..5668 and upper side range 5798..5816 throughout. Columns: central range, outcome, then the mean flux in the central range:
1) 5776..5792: 0.3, 3.49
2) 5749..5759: 0.0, 3.53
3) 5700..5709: 0.1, 3.47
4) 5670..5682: -0.6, 3.7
